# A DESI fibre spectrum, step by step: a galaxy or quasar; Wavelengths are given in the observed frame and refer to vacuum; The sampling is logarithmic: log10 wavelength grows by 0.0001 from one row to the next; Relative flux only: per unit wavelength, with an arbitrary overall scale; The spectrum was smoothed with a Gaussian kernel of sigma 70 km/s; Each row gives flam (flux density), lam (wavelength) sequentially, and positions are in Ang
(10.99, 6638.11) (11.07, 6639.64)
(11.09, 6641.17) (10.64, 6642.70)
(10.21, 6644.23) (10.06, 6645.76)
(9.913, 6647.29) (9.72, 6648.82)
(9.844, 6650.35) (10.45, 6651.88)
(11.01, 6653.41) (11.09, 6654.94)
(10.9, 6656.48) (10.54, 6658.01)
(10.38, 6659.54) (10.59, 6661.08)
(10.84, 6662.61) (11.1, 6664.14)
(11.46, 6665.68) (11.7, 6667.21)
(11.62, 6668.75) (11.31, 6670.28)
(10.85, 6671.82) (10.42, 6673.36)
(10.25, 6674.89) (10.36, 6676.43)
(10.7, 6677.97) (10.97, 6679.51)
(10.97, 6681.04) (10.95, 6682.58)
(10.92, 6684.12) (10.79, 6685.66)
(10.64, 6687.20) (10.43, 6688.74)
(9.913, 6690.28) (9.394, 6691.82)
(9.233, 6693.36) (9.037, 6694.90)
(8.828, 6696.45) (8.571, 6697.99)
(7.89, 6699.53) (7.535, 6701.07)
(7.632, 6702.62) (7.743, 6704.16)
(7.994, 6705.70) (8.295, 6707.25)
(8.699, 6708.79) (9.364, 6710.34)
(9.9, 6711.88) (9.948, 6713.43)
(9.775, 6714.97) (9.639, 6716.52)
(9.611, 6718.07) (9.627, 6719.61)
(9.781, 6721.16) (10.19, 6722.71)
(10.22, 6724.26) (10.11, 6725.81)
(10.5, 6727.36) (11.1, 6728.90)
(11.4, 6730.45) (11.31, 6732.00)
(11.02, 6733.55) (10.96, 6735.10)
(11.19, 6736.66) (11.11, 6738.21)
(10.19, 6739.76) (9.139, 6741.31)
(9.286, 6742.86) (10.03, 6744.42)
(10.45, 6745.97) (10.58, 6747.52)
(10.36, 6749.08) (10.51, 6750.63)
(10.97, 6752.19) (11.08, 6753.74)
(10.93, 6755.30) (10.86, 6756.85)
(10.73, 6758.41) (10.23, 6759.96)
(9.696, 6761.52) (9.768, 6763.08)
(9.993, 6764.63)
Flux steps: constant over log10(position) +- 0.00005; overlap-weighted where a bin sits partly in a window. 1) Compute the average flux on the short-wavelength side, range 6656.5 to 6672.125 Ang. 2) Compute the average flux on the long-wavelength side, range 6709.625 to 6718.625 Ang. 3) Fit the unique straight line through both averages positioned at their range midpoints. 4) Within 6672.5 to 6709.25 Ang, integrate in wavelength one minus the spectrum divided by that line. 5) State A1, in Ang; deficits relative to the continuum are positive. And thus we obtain 3.0 Ang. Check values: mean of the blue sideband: 11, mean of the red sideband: 9.71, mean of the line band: 9.52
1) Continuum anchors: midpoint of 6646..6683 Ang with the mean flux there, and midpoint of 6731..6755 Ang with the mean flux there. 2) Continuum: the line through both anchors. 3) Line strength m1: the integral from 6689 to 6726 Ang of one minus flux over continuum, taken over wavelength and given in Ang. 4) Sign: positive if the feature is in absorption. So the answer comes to 5.3 Ang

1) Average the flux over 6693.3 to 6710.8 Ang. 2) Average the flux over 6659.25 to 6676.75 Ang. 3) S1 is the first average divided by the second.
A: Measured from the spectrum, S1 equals 0.8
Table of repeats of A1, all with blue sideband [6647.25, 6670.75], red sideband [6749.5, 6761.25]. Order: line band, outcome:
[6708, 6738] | 1.4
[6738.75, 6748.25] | 0.7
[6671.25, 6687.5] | 0.1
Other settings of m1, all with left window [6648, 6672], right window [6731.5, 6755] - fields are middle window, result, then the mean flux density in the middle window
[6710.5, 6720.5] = 0.9 Ang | 9.73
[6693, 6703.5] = 2.3 Ang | 8.35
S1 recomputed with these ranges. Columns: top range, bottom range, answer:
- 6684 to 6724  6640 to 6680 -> 0.87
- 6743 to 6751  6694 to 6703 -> 1.24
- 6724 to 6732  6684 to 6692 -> 1.04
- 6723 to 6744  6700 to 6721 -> 1.18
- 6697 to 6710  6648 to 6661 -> 0.77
